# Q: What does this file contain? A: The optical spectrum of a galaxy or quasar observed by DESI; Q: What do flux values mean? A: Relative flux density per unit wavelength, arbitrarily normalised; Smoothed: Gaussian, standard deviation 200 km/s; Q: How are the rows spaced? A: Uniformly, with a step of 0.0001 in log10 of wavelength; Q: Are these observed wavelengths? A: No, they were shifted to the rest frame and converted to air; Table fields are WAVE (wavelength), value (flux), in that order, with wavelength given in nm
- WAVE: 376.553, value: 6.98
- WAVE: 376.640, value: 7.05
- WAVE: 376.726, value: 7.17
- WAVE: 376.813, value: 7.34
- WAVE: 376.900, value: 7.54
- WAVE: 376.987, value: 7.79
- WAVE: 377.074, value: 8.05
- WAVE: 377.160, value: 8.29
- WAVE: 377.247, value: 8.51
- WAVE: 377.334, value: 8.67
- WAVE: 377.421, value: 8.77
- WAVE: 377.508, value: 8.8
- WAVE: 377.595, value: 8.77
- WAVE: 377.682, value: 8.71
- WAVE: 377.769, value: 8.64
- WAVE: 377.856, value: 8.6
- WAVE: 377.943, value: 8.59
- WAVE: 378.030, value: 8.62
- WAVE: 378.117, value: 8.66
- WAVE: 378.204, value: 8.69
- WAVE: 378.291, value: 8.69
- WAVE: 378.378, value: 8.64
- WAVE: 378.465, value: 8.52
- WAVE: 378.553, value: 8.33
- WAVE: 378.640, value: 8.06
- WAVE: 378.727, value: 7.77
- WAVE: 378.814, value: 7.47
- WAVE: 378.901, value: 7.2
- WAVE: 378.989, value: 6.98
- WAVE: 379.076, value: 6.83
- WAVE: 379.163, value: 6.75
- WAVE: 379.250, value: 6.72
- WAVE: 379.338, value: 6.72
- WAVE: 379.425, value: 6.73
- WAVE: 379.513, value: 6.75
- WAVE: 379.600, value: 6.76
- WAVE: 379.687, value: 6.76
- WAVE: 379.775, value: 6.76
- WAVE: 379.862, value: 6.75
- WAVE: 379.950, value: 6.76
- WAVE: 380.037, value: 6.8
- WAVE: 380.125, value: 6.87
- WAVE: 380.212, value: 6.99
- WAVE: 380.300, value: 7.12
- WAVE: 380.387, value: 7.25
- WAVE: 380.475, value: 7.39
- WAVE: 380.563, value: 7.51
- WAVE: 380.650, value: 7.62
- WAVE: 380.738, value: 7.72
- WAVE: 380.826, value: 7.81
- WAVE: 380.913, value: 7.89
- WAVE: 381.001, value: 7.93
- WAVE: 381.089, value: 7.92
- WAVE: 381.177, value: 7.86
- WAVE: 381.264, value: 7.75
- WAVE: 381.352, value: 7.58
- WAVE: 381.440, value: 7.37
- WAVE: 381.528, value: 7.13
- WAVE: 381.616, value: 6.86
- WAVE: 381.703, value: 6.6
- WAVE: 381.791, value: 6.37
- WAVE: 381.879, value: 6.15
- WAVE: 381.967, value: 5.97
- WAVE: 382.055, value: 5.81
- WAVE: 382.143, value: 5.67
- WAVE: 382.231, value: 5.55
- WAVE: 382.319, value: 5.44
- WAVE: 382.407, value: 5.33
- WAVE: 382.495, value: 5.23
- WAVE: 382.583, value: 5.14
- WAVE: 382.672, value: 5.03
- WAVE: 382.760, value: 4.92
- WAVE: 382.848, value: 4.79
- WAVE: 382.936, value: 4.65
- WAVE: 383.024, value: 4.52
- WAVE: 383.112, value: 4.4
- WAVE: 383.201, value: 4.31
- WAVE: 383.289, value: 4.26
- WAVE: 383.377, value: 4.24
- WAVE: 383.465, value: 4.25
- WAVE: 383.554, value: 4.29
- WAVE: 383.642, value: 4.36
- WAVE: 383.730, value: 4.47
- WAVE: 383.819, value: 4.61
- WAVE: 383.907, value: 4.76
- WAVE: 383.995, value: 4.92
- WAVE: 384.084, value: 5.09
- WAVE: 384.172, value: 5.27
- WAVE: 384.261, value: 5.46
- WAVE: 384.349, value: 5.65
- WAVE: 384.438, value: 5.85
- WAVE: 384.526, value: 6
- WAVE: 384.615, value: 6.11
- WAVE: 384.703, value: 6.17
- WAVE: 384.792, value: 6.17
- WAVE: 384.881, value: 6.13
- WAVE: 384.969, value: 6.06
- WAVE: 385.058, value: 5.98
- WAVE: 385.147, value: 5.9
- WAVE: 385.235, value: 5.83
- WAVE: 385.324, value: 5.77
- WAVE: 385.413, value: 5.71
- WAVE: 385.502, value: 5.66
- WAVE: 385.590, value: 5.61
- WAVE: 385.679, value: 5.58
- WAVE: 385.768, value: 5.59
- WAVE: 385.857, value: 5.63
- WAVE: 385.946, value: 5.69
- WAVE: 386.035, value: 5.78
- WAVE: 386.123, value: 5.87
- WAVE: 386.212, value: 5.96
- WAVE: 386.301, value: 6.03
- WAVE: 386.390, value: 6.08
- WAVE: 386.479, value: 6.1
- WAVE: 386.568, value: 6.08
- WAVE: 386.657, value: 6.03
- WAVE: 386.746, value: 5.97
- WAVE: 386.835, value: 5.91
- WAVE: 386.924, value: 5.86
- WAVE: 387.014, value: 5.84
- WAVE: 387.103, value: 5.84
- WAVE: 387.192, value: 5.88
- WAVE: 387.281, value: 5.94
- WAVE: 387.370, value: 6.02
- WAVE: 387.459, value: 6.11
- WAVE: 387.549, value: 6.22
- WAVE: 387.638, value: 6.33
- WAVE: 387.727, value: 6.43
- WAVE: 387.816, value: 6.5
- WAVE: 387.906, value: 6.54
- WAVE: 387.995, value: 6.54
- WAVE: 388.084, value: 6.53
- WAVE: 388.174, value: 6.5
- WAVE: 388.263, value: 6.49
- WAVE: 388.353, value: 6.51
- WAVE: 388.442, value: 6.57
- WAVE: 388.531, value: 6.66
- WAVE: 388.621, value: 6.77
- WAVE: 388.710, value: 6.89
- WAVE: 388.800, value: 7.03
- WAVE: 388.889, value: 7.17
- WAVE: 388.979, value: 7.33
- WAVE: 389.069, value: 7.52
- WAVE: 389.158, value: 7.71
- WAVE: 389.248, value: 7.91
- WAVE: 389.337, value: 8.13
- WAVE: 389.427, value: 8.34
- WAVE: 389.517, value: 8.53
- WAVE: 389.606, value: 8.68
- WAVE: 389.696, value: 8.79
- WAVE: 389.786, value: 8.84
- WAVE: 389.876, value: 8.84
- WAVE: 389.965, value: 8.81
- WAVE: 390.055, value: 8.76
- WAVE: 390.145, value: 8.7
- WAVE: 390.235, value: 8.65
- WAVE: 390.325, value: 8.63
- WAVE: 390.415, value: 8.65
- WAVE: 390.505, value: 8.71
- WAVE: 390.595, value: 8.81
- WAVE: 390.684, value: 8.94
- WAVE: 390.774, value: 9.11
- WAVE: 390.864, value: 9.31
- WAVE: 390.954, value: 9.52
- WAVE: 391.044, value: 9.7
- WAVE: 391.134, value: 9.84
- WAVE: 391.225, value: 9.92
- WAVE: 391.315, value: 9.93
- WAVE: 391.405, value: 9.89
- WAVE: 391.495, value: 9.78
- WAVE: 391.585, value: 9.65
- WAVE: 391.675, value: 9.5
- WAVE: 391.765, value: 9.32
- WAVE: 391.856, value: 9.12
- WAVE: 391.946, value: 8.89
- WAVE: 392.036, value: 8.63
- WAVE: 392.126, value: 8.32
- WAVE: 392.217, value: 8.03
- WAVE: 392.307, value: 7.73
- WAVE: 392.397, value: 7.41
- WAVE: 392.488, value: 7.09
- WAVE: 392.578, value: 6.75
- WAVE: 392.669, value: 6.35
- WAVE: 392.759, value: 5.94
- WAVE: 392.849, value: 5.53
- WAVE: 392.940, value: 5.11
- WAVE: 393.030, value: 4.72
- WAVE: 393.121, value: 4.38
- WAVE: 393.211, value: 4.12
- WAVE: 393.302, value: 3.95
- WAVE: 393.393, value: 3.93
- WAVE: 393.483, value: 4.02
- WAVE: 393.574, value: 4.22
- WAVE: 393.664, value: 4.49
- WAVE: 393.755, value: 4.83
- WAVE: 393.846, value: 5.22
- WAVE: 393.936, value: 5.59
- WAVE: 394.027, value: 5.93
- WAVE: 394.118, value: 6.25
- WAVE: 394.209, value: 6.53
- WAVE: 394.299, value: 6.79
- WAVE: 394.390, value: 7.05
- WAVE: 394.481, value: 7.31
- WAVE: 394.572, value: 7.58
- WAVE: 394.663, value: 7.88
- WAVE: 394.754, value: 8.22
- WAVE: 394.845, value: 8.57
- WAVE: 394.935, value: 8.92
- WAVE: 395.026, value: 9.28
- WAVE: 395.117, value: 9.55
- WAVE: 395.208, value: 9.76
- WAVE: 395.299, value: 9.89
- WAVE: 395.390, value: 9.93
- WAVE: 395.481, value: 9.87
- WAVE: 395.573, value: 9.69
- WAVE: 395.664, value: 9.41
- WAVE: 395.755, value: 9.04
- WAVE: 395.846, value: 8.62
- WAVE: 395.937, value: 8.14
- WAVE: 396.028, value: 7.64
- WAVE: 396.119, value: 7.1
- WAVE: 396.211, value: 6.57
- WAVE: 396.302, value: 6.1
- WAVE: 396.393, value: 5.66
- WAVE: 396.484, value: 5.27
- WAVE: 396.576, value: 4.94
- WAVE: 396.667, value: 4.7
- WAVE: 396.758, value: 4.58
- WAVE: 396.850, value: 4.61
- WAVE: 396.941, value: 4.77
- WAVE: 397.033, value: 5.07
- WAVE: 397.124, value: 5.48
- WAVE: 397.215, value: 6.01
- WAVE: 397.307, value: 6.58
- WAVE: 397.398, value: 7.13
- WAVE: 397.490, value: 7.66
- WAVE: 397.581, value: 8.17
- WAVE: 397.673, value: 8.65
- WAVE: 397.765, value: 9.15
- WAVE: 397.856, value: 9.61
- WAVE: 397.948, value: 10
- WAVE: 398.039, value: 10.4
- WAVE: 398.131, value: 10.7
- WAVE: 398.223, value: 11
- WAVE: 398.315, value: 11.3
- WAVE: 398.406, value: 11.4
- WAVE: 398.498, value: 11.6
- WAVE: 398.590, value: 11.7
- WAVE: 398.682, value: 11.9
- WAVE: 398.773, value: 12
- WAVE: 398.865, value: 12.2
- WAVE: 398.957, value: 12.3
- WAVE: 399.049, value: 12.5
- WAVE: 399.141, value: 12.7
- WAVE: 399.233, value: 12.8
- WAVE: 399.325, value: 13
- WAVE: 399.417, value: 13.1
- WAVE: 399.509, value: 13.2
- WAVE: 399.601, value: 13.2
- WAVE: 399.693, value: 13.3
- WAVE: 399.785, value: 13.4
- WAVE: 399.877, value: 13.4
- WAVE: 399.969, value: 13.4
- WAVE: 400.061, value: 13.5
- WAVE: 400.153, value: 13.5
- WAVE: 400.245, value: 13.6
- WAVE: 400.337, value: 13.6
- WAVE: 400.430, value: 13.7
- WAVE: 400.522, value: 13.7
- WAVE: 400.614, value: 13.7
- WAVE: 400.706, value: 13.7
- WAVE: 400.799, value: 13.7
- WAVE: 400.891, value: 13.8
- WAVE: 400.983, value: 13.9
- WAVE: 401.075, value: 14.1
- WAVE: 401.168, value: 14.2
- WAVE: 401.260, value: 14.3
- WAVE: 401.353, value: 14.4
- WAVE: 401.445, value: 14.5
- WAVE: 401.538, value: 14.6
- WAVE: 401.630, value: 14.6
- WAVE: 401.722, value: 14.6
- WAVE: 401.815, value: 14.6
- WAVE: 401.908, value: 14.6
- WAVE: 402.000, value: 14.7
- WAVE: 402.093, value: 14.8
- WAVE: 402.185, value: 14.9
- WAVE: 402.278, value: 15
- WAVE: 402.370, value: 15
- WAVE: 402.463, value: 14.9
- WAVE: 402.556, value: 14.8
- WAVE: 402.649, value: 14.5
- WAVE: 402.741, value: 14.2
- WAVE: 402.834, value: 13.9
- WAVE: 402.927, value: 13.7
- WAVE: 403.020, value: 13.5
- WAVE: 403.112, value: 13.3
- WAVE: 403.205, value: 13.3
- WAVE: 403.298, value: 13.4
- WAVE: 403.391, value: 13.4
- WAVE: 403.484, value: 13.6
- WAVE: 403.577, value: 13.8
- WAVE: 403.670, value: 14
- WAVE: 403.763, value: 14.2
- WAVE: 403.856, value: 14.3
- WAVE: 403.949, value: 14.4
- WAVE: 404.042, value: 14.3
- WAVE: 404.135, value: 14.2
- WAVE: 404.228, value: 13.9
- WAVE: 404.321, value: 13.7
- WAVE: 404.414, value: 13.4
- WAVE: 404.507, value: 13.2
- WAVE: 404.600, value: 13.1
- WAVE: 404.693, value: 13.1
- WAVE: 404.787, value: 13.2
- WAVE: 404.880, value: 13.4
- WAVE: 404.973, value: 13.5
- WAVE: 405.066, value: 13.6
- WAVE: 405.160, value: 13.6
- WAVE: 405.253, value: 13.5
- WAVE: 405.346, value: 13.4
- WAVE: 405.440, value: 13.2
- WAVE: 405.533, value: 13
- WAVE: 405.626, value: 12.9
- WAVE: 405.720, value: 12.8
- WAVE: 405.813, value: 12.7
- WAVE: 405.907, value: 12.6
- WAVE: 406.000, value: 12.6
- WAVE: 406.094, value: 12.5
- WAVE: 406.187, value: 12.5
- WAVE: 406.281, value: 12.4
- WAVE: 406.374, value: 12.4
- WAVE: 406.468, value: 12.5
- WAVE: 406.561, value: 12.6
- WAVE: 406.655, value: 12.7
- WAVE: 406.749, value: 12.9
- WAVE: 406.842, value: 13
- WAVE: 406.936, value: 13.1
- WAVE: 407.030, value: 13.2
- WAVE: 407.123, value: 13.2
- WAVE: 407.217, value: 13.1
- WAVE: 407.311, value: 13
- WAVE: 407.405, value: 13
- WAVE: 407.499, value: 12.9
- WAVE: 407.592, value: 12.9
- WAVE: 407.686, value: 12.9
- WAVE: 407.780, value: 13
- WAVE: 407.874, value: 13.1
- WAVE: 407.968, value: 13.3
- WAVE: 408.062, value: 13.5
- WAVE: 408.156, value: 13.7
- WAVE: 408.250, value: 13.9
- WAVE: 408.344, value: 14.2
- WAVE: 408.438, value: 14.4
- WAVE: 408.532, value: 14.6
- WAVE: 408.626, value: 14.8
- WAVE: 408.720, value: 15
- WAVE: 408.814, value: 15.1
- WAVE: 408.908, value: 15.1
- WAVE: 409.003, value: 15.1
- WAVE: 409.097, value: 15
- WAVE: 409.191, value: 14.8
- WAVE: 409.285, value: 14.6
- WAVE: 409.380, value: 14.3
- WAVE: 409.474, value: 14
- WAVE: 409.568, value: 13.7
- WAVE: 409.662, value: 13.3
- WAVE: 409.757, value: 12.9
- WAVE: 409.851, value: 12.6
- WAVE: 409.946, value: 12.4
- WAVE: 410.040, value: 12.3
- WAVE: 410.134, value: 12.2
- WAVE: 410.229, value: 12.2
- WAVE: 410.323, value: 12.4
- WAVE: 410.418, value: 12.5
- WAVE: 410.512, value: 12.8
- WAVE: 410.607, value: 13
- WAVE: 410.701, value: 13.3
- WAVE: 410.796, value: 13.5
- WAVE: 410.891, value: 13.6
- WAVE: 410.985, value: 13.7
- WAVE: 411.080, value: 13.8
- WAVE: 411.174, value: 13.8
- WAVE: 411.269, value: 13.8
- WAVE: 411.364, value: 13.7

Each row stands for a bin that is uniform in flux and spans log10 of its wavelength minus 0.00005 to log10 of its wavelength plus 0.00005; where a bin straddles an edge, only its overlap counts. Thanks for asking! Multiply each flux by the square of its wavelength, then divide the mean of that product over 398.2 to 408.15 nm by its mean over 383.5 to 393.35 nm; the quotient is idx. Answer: 2.1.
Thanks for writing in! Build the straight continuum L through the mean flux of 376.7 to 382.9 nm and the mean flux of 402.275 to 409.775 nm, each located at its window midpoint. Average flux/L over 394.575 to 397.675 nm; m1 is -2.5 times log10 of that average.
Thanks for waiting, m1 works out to 0.44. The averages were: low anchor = 7.25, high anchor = 13.6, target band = 7.44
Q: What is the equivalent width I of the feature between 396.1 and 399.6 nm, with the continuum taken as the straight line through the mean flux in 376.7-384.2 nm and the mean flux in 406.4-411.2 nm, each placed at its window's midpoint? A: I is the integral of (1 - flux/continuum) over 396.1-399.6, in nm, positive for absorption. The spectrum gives 0.60 nm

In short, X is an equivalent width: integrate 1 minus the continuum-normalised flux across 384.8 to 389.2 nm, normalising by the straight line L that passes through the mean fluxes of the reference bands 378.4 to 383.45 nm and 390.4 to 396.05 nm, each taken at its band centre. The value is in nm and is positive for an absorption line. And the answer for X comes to 0.57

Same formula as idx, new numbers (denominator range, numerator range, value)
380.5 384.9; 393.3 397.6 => 1.25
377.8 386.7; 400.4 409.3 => 2.43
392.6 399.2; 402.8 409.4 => 1.84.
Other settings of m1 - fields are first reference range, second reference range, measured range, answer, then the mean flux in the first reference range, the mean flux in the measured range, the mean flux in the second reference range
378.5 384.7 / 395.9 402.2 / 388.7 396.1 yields 0.17 mag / 6.24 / 7.83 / 11.1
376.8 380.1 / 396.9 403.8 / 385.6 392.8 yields 0.33 mag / 7.78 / 7.48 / 12.5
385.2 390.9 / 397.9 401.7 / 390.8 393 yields 0.06 mag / 6.97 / 8.36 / 13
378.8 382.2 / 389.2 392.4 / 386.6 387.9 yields 0.33 mag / 7.01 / 6.07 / 8.92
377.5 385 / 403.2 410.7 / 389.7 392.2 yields 0.00 mag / 6.56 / 9.12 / 13.4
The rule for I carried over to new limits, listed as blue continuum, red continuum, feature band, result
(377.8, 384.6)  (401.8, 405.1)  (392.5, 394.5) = 0.98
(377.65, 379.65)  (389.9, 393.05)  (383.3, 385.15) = 0.64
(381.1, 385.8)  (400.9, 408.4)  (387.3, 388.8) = 0.18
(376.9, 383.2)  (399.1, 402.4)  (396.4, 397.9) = 0.75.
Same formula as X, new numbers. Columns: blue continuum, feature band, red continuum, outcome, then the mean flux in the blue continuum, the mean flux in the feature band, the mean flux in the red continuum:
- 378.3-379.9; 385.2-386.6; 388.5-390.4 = 0.356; 7.28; 5.81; 8.05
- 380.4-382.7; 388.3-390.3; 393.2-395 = -0.474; 6.73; 7.87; 6.14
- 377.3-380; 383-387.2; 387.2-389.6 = 0.993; 7.78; 5.49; 6.91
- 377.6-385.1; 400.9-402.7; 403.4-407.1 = -0.333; 6.52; 14.6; 13.3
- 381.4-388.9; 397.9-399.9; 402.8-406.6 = -0.184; 5.78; 12.1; 13.3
